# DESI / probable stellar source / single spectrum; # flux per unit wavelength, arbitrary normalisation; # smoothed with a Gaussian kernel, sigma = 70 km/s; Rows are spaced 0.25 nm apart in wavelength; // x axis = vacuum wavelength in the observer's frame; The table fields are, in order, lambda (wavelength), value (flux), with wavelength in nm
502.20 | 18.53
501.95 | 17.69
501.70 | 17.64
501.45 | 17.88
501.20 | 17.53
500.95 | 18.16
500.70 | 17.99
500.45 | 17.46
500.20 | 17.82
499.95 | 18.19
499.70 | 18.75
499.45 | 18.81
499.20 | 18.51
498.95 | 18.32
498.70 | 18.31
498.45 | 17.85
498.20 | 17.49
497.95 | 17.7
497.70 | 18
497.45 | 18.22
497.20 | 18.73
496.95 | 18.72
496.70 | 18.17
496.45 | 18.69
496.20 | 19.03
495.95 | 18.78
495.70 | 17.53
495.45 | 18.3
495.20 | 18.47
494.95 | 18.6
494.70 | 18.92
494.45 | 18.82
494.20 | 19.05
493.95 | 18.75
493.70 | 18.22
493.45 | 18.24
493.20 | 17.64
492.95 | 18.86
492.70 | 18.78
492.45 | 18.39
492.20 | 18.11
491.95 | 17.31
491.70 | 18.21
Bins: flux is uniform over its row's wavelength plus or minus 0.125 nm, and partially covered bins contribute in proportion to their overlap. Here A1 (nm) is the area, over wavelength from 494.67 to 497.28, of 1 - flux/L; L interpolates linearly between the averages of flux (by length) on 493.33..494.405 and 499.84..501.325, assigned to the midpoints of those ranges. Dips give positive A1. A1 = -0.02 nm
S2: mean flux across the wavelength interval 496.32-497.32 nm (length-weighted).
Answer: 18.6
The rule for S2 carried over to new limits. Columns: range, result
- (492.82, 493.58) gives 18.3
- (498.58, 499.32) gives 18.4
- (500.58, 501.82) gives 17.8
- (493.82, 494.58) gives 18.9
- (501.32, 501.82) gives 17.8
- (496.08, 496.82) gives 18.6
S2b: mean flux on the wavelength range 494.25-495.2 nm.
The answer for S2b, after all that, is 18.8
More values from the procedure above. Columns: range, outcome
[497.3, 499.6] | 18.1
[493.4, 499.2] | 18.4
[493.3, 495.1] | 18.6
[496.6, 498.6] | 18.1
